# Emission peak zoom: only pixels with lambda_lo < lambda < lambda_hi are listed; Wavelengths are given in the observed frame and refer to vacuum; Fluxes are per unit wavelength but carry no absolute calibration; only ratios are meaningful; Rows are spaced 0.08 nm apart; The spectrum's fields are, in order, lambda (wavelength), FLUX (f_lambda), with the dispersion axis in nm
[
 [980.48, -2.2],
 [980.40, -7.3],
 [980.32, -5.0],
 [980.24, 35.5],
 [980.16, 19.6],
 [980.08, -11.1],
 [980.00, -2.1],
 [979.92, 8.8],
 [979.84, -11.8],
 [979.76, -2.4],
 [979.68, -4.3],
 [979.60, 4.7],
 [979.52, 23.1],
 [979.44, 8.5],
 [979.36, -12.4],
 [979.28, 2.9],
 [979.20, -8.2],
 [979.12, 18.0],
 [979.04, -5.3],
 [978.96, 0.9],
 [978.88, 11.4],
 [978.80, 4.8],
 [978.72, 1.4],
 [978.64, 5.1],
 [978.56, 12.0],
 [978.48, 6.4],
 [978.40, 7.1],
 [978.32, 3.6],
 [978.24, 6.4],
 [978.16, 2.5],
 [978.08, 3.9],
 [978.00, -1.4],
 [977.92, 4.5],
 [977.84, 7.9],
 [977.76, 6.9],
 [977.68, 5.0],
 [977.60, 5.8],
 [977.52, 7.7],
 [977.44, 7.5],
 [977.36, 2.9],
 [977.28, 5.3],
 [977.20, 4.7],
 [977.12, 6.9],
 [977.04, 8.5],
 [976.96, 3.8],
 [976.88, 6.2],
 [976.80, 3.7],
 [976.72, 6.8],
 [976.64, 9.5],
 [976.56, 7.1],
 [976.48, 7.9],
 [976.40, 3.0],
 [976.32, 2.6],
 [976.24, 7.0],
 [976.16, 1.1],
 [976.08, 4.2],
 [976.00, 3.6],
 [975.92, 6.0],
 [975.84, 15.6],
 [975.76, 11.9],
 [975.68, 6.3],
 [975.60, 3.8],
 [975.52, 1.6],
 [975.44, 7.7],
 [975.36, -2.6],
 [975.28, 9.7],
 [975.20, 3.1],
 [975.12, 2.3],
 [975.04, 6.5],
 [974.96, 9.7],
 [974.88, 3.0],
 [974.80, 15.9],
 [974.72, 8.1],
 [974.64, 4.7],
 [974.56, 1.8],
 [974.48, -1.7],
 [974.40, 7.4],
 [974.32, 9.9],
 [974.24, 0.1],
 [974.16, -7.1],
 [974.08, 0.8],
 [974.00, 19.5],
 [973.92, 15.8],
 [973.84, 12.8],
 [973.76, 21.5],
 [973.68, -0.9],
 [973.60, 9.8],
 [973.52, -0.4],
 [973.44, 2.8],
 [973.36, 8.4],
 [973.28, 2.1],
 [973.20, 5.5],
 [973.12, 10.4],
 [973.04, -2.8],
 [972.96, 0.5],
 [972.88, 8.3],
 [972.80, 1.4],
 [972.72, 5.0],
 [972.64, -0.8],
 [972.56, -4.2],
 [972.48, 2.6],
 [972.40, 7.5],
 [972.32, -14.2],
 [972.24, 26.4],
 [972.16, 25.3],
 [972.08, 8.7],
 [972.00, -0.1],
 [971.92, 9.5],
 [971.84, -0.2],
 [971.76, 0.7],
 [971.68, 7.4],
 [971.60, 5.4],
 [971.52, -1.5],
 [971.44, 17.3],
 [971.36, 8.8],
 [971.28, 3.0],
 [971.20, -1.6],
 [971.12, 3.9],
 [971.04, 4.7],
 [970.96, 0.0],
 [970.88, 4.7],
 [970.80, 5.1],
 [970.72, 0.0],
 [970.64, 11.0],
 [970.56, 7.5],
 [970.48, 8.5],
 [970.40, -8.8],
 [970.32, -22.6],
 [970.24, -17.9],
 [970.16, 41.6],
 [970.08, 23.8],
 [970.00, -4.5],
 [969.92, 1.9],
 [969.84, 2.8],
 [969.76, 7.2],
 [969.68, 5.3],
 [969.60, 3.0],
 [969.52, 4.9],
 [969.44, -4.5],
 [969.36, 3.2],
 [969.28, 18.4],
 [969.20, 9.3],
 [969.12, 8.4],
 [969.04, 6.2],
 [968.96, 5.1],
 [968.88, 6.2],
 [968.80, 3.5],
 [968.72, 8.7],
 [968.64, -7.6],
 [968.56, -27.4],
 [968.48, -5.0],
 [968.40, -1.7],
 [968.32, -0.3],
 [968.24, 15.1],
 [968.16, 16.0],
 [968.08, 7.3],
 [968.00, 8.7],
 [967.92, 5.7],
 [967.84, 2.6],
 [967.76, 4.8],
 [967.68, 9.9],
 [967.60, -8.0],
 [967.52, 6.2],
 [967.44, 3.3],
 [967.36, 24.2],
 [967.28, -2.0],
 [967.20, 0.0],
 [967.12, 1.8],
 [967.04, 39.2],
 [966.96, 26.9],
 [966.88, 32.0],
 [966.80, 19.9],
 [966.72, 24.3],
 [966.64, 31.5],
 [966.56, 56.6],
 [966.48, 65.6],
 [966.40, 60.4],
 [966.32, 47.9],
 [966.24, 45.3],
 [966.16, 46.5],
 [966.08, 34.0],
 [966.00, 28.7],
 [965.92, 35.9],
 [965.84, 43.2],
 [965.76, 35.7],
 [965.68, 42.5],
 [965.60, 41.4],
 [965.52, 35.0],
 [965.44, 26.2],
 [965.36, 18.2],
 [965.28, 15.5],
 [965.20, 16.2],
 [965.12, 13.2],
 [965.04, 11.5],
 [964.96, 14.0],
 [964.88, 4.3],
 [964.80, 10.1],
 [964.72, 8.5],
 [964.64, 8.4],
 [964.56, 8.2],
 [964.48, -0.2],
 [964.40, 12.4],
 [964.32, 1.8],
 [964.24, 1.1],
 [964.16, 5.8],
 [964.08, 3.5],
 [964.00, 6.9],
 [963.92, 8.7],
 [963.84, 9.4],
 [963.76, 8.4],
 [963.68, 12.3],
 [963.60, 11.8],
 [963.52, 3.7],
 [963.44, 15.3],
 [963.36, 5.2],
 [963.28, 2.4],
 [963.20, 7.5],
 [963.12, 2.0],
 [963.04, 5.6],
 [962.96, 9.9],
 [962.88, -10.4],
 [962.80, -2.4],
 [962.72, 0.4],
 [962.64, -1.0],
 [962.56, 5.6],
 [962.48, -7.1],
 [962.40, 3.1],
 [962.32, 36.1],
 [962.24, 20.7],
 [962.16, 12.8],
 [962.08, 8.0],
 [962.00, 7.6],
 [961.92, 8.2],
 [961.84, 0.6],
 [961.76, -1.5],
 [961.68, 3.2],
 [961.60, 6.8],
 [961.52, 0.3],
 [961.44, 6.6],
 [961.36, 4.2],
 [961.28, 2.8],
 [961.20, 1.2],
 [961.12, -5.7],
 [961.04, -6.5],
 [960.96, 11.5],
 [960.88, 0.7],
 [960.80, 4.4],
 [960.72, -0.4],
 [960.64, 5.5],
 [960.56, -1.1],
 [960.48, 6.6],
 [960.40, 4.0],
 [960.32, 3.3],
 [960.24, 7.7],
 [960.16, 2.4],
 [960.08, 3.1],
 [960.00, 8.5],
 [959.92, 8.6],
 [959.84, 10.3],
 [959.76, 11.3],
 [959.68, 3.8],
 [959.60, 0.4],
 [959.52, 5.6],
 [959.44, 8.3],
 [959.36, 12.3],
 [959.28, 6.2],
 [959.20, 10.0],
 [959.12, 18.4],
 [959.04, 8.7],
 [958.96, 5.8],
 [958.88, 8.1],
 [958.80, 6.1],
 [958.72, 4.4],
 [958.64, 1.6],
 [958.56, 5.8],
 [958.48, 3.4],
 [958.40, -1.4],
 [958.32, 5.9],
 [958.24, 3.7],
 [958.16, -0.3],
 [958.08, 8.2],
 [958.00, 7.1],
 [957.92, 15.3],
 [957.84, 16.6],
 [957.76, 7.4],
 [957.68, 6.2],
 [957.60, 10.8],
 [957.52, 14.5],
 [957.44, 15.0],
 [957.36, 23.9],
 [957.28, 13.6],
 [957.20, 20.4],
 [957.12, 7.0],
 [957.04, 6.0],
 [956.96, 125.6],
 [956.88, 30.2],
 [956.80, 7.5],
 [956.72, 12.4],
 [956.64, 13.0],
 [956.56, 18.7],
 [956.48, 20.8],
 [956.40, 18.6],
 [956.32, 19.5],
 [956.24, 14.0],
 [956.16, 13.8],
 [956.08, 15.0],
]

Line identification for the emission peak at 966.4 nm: [O III]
